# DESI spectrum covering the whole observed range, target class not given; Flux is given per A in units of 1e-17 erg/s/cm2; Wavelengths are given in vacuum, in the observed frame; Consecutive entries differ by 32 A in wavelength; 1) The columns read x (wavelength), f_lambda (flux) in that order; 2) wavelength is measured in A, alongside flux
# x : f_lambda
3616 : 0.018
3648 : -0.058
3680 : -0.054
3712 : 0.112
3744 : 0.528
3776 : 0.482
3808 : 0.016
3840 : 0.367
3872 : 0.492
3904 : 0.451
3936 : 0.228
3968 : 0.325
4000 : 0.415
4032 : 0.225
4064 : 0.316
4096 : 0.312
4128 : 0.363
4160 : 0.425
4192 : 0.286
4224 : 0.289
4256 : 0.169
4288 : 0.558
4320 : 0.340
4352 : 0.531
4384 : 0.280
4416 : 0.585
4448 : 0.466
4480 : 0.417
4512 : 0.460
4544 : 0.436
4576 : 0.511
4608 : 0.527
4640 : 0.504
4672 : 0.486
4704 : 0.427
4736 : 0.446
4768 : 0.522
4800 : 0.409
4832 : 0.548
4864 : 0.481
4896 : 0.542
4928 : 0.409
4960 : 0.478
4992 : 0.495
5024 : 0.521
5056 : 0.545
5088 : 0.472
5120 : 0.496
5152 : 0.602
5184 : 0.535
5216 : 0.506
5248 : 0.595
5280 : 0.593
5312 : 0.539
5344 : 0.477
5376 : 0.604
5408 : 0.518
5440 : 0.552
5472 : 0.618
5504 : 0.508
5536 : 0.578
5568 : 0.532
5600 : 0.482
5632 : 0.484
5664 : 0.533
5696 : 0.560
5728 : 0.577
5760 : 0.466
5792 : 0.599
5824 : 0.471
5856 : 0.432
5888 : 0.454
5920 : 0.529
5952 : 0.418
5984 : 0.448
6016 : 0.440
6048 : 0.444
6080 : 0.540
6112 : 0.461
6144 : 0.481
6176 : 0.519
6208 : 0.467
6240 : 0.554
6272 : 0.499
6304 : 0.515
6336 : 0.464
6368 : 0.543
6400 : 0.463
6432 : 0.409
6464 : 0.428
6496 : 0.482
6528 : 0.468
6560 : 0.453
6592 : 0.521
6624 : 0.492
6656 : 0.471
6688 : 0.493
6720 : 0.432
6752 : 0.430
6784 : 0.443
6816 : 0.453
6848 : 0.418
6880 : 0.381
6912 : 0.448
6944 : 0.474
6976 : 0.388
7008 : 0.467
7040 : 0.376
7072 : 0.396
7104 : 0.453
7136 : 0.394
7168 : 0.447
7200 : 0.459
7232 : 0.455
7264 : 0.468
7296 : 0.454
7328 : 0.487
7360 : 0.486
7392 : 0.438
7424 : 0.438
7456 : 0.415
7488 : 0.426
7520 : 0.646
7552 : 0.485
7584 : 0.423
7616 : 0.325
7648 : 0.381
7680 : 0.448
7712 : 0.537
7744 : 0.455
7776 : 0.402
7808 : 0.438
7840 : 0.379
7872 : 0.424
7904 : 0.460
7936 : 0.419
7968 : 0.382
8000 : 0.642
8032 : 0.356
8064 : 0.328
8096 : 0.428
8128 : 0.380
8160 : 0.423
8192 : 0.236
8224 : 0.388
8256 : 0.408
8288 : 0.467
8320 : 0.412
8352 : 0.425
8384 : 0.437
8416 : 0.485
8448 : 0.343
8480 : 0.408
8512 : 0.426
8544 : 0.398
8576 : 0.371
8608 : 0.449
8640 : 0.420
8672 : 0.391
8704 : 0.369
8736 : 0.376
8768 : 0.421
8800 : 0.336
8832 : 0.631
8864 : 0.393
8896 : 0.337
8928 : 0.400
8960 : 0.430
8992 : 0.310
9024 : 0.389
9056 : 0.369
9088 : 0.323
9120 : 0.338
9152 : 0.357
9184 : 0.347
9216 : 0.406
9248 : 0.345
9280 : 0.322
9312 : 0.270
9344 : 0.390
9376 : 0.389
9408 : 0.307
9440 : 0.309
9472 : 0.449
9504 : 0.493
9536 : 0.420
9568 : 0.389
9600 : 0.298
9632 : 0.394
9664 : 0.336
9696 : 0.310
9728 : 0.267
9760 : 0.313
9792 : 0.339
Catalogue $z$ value 0.15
